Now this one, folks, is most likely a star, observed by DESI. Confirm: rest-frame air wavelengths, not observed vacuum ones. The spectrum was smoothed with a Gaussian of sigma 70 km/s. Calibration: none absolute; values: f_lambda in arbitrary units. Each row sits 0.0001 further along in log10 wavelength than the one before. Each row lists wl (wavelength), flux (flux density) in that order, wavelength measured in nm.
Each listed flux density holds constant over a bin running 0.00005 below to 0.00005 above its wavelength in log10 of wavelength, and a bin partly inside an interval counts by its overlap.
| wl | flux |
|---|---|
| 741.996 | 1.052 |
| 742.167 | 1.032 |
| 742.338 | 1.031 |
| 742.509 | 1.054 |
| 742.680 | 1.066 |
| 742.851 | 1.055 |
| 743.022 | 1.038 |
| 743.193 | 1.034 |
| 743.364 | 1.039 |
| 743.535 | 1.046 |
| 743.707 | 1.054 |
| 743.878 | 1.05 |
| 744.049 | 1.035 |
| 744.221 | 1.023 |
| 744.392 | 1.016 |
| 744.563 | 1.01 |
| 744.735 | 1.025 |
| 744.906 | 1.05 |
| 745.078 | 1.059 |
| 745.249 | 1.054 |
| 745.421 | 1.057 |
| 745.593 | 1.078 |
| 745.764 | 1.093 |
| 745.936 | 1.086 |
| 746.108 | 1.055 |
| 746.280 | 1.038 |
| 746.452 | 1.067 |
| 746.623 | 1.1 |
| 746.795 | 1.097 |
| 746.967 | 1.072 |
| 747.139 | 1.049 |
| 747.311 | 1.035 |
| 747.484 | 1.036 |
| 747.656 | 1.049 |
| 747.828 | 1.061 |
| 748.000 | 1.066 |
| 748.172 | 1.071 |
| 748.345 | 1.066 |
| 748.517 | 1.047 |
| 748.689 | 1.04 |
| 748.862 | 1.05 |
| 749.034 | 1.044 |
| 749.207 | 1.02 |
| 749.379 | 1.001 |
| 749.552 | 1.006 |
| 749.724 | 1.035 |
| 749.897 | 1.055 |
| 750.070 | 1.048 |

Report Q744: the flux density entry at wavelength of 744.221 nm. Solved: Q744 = 1.023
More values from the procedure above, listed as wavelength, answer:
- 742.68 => 1.066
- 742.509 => 1.054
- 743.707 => 1.054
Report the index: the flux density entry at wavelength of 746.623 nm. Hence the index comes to 1.1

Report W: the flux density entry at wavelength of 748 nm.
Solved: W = 1.066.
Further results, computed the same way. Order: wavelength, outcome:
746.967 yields 1.072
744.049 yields 1.035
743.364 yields 1.039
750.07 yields 1.048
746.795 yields 1.097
